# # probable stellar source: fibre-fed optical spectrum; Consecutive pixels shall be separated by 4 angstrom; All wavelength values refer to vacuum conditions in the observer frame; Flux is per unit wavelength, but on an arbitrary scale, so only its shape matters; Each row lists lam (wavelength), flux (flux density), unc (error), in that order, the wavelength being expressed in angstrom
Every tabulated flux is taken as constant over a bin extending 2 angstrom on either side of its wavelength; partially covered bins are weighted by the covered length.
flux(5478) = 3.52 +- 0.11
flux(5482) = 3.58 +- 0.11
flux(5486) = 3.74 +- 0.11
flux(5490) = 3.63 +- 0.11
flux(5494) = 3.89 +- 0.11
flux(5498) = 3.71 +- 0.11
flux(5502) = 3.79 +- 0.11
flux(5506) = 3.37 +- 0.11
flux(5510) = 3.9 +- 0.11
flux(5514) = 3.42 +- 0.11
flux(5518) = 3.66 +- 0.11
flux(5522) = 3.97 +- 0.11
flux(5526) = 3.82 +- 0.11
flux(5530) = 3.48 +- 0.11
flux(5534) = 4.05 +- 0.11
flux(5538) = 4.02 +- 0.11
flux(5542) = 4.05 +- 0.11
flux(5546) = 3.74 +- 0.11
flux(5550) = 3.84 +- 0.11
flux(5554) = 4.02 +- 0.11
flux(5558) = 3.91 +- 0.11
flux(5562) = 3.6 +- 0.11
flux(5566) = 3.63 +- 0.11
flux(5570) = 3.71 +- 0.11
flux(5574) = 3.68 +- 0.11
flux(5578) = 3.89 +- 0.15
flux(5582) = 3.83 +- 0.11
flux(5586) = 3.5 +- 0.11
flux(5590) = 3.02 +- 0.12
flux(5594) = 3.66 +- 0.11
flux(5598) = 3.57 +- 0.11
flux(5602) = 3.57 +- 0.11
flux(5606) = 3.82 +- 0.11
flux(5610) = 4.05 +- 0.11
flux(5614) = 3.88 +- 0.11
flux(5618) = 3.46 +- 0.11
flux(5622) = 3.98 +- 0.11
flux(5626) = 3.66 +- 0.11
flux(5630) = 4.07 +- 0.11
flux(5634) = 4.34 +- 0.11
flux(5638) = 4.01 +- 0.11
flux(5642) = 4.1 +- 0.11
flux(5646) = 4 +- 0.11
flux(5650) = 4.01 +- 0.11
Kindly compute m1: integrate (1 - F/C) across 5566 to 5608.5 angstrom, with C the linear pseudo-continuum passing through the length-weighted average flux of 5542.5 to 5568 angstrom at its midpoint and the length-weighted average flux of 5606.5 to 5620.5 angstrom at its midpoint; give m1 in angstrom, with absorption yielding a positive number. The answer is 2.0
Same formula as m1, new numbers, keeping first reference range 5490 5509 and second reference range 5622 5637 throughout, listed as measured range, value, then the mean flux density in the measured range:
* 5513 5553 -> -0.4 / 3.82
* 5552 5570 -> 0.3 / 3.78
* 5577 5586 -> 0.3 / 3.78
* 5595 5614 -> 0.9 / 3.76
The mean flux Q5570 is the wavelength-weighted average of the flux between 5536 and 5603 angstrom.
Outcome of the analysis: 3.72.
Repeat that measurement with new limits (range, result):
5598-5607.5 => 3.66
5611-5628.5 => 3.77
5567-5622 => 3.68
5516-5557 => 3.87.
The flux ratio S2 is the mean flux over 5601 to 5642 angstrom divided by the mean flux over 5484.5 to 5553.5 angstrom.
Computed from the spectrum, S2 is 1.03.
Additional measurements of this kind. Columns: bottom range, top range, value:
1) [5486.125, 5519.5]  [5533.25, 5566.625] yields 1.05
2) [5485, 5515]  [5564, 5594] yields 0.98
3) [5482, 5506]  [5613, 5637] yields 1.05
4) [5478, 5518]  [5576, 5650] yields 1.04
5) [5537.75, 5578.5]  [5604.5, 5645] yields 1.03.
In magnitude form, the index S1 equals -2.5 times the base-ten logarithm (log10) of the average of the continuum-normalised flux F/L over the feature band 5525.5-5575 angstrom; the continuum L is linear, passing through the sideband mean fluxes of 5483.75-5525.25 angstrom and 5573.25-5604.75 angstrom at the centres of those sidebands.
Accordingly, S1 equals -0.05 mag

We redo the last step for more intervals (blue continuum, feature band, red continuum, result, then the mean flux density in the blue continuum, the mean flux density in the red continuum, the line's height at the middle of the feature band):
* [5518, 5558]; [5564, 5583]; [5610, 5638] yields 0.043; 3.88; 3.92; 3.89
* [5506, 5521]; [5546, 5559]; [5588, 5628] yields -0.070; 3.64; 3.67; 3.65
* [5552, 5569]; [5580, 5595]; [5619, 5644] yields 0.111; 3.79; 4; 3.87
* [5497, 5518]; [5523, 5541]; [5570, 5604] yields -0.069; 3.64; 3.6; 3.62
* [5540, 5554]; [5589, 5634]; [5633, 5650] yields 0.078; 3.9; 4.09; 4.03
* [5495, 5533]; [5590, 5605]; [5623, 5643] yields 0.114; 3.7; 4.03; 3.93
